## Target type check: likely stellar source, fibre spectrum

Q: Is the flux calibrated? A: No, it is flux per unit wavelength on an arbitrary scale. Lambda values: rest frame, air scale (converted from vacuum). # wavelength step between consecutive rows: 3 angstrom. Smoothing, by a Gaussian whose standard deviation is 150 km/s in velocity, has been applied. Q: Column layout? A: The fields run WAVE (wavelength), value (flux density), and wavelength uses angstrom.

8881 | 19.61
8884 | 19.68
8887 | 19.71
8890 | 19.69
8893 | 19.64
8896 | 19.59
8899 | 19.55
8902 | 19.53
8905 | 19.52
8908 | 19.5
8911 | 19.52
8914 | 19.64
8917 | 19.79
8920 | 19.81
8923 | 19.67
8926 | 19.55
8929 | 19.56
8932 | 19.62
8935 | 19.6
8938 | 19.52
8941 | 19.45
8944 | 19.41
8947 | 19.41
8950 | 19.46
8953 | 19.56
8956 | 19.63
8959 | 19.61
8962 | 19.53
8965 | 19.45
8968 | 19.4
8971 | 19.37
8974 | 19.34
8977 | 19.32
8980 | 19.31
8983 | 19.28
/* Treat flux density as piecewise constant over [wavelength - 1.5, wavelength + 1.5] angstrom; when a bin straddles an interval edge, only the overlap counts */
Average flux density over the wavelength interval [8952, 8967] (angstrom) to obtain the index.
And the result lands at 19.6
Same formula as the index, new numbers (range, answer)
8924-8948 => 19.5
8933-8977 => 19.5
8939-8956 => 19.5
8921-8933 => 19.6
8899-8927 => 19.6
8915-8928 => 19.7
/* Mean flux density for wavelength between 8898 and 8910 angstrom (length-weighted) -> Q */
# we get 19.5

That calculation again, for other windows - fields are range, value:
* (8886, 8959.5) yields 19.6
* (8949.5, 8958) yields 19.6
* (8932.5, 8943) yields 19.5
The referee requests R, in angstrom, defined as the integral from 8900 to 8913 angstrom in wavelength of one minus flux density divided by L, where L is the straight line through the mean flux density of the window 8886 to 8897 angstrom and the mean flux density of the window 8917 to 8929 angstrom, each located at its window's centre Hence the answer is 0.1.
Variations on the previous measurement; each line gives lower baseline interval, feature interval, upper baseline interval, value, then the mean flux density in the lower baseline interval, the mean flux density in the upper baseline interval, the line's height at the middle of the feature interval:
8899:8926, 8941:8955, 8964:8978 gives 0.00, 19.6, 19.4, 19.5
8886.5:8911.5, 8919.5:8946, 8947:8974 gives -0.05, 19.6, 19.5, 19.5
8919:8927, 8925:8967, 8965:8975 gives 0.02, 19.7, 19.4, 19.5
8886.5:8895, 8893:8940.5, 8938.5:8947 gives -0.10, 19.7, 19.4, 19.6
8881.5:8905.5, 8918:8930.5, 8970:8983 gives -0.09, 19.6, 19.3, 19.5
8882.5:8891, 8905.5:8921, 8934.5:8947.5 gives -0.04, 19.7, 19.5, 19.6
